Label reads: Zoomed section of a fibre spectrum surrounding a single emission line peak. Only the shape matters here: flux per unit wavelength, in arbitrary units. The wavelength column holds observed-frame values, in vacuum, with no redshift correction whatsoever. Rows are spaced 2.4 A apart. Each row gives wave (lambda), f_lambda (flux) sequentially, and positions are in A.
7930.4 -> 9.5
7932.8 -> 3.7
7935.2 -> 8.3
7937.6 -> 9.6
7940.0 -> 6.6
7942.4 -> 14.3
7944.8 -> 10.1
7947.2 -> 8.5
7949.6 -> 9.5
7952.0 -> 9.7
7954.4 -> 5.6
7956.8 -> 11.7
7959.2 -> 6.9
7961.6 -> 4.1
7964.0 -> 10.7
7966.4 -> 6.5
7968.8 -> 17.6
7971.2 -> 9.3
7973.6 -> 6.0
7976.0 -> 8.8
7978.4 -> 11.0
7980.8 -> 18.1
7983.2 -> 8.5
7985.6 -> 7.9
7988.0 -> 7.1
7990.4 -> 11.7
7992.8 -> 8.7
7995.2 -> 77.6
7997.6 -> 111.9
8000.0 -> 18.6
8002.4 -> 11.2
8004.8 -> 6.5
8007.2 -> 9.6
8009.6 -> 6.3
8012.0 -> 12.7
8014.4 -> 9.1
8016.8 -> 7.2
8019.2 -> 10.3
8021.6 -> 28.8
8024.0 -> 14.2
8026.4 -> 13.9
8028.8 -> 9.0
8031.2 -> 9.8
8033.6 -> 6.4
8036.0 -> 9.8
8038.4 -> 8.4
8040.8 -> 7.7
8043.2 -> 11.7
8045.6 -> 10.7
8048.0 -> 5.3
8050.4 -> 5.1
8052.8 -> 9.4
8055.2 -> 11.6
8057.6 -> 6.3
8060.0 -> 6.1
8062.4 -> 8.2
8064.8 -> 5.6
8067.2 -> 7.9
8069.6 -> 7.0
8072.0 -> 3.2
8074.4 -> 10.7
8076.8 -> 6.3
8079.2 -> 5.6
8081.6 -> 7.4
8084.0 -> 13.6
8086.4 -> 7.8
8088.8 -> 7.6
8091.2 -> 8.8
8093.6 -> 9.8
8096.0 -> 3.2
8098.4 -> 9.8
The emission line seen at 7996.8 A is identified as H-alpha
